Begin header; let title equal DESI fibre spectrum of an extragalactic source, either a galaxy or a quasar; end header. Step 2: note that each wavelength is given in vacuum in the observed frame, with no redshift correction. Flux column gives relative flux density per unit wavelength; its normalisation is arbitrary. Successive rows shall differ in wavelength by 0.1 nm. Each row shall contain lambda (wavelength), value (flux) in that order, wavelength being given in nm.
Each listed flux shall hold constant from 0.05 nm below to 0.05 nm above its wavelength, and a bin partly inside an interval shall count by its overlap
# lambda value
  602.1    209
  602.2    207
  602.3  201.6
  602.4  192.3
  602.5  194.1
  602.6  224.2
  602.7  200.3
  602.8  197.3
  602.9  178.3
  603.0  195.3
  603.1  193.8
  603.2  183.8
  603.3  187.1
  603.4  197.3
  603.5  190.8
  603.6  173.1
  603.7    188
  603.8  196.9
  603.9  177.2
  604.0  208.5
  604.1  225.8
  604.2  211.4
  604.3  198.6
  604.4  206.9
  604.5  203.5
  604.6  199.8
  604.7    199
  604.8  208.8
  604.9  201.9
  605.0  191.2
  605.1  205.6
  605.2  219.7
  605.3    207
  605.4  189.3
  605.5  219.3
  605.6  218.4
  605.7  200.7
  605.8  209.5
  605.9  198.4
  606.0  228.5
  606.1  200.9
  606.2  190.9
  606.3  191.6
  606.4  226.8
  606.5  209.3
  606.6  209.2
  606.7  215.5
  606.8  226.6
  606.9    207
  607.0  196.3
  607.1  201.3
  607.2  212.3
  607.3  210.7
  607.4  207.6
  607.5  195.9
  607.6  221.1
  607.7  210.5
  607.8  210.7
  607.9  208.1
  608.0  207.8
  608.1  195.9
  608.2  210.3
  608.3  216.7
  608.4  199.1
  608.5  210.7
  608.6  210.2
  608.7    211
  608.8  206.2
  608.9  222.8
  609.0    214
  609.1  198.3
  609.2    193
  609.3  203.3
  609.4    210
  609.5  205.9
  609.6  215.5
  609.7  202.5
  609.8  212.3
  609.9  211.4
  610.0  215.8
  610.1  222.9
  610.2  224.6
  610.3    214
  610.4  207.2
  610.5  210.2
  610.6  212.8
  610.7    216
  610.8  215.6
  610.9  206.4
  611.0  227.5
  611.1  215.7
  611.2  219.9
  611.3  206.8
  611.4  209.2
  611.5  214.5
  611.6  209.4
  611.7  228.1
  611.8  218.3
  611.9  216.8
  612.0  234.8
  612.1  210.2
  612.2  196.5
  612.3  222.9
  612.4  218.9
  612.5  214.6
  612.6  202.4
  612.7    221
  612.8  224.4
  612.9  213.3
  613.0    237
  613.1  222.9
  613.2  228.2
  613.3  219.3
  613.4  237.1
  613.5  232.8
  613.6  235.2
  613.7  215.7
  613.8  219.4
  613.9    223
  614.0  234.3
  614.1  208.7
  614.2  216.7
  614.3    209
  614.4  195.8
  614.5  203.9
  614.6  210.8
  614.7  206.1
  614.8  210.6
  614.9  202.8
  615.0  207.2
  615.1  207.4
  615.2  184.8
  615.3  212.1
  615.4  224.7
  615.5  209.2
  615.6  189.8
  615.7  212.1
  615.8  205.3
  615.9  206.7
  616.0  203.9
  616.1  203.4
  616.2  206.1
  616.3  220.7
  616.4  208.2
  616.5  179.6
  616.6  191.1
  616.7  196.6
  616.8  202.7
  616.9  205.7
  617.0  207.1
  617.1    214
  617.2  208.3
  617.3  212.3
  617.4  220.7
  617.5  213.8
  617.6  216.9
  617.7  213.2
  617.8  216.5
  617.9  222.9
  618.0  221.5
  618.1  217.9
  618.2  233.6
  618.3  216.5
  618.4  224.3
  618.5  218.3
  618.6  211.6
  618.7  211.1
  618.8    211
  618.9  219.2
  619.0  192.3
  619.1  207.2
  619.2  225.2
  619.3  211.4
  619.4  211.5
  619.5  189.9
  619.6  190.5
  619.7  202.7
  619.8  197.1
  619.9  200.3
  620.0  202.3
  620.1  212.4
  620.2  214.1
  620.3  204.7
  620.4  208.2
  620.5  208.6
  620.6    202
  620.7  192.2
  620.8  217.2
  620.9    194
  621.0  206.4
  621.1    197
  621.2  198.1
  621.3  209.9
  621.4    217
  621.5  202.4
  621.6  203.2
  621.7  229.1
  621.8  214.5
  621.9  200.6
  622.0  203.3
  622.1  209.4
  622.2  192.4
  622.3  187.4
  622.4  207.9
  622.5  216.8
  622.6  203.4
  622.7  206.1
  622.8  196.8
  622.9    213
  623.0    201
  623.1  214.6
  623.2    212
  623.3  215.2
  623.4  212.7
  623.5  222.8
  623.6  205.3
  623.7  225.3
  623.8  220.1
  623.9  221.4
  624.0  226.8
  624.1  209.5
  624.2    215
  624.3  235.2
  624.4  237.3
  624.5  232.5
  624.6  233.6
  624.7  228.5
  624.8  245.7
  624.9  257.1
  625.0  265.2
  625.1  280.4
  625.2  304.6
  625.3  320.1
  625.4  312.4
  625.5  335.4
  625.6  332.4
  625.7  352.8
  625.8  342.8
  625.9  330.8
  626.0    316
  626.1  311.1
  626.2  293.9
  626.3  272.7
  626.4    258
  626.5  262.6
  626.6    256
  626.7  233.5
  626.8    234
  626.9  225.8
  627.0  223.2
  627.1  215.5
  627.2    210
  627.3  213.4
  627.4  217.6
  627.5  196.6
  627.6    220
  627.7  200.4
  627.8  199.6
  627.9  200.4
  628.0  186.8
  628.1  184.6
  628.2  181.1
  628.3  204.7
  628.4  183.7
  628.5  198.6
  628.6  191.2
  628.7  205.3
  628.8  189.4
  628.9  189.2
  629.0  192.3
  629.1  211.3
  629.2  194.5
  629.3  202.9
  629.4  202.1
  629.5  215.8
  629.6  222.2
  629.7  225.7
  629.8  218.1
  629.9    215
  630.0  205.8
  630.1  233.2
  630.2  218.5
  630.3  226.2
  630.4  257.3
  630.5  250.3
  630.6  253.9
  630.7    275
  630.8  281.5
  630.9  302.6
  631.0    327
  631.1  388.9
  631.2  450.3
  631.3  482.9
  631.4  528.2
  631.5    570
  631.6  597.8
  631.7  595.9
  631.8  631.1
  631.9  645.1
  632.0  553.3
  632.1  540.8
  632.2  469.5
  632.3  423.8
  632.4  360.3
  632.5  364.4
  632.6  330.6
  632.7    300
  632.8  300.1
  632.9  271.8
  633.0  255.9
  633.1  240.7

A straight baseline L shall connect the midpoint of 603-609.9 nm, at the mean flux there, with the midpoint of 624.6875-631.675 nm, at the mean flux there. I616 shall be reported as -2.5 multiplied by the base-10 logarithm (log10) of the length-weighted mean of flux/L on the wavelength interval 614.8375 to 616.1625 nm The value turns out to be 0.12 mag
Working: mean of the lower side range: 205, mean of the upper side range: 266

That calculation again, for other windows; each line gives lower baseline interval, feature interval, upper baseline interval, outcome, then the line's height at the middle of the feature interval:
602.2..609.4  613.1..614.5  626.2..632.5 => 0.059 mag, 233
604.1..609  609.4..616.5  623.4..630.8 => 0.015 mag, 217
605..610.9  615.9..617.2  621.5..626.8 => 0.123 mag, 228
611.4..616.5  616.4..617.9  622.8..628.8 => 0.067 mag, 221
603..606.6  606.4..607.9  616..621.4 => -0.038 mag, 203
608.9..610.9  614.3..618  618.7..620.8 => 0.002 mag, 208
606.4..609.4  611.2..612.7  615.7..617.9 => -0.034 mag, 208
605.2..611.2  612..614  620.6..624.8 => -0.055 mag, 211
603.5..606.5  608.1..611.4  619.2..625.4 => -0.021 mag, 207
